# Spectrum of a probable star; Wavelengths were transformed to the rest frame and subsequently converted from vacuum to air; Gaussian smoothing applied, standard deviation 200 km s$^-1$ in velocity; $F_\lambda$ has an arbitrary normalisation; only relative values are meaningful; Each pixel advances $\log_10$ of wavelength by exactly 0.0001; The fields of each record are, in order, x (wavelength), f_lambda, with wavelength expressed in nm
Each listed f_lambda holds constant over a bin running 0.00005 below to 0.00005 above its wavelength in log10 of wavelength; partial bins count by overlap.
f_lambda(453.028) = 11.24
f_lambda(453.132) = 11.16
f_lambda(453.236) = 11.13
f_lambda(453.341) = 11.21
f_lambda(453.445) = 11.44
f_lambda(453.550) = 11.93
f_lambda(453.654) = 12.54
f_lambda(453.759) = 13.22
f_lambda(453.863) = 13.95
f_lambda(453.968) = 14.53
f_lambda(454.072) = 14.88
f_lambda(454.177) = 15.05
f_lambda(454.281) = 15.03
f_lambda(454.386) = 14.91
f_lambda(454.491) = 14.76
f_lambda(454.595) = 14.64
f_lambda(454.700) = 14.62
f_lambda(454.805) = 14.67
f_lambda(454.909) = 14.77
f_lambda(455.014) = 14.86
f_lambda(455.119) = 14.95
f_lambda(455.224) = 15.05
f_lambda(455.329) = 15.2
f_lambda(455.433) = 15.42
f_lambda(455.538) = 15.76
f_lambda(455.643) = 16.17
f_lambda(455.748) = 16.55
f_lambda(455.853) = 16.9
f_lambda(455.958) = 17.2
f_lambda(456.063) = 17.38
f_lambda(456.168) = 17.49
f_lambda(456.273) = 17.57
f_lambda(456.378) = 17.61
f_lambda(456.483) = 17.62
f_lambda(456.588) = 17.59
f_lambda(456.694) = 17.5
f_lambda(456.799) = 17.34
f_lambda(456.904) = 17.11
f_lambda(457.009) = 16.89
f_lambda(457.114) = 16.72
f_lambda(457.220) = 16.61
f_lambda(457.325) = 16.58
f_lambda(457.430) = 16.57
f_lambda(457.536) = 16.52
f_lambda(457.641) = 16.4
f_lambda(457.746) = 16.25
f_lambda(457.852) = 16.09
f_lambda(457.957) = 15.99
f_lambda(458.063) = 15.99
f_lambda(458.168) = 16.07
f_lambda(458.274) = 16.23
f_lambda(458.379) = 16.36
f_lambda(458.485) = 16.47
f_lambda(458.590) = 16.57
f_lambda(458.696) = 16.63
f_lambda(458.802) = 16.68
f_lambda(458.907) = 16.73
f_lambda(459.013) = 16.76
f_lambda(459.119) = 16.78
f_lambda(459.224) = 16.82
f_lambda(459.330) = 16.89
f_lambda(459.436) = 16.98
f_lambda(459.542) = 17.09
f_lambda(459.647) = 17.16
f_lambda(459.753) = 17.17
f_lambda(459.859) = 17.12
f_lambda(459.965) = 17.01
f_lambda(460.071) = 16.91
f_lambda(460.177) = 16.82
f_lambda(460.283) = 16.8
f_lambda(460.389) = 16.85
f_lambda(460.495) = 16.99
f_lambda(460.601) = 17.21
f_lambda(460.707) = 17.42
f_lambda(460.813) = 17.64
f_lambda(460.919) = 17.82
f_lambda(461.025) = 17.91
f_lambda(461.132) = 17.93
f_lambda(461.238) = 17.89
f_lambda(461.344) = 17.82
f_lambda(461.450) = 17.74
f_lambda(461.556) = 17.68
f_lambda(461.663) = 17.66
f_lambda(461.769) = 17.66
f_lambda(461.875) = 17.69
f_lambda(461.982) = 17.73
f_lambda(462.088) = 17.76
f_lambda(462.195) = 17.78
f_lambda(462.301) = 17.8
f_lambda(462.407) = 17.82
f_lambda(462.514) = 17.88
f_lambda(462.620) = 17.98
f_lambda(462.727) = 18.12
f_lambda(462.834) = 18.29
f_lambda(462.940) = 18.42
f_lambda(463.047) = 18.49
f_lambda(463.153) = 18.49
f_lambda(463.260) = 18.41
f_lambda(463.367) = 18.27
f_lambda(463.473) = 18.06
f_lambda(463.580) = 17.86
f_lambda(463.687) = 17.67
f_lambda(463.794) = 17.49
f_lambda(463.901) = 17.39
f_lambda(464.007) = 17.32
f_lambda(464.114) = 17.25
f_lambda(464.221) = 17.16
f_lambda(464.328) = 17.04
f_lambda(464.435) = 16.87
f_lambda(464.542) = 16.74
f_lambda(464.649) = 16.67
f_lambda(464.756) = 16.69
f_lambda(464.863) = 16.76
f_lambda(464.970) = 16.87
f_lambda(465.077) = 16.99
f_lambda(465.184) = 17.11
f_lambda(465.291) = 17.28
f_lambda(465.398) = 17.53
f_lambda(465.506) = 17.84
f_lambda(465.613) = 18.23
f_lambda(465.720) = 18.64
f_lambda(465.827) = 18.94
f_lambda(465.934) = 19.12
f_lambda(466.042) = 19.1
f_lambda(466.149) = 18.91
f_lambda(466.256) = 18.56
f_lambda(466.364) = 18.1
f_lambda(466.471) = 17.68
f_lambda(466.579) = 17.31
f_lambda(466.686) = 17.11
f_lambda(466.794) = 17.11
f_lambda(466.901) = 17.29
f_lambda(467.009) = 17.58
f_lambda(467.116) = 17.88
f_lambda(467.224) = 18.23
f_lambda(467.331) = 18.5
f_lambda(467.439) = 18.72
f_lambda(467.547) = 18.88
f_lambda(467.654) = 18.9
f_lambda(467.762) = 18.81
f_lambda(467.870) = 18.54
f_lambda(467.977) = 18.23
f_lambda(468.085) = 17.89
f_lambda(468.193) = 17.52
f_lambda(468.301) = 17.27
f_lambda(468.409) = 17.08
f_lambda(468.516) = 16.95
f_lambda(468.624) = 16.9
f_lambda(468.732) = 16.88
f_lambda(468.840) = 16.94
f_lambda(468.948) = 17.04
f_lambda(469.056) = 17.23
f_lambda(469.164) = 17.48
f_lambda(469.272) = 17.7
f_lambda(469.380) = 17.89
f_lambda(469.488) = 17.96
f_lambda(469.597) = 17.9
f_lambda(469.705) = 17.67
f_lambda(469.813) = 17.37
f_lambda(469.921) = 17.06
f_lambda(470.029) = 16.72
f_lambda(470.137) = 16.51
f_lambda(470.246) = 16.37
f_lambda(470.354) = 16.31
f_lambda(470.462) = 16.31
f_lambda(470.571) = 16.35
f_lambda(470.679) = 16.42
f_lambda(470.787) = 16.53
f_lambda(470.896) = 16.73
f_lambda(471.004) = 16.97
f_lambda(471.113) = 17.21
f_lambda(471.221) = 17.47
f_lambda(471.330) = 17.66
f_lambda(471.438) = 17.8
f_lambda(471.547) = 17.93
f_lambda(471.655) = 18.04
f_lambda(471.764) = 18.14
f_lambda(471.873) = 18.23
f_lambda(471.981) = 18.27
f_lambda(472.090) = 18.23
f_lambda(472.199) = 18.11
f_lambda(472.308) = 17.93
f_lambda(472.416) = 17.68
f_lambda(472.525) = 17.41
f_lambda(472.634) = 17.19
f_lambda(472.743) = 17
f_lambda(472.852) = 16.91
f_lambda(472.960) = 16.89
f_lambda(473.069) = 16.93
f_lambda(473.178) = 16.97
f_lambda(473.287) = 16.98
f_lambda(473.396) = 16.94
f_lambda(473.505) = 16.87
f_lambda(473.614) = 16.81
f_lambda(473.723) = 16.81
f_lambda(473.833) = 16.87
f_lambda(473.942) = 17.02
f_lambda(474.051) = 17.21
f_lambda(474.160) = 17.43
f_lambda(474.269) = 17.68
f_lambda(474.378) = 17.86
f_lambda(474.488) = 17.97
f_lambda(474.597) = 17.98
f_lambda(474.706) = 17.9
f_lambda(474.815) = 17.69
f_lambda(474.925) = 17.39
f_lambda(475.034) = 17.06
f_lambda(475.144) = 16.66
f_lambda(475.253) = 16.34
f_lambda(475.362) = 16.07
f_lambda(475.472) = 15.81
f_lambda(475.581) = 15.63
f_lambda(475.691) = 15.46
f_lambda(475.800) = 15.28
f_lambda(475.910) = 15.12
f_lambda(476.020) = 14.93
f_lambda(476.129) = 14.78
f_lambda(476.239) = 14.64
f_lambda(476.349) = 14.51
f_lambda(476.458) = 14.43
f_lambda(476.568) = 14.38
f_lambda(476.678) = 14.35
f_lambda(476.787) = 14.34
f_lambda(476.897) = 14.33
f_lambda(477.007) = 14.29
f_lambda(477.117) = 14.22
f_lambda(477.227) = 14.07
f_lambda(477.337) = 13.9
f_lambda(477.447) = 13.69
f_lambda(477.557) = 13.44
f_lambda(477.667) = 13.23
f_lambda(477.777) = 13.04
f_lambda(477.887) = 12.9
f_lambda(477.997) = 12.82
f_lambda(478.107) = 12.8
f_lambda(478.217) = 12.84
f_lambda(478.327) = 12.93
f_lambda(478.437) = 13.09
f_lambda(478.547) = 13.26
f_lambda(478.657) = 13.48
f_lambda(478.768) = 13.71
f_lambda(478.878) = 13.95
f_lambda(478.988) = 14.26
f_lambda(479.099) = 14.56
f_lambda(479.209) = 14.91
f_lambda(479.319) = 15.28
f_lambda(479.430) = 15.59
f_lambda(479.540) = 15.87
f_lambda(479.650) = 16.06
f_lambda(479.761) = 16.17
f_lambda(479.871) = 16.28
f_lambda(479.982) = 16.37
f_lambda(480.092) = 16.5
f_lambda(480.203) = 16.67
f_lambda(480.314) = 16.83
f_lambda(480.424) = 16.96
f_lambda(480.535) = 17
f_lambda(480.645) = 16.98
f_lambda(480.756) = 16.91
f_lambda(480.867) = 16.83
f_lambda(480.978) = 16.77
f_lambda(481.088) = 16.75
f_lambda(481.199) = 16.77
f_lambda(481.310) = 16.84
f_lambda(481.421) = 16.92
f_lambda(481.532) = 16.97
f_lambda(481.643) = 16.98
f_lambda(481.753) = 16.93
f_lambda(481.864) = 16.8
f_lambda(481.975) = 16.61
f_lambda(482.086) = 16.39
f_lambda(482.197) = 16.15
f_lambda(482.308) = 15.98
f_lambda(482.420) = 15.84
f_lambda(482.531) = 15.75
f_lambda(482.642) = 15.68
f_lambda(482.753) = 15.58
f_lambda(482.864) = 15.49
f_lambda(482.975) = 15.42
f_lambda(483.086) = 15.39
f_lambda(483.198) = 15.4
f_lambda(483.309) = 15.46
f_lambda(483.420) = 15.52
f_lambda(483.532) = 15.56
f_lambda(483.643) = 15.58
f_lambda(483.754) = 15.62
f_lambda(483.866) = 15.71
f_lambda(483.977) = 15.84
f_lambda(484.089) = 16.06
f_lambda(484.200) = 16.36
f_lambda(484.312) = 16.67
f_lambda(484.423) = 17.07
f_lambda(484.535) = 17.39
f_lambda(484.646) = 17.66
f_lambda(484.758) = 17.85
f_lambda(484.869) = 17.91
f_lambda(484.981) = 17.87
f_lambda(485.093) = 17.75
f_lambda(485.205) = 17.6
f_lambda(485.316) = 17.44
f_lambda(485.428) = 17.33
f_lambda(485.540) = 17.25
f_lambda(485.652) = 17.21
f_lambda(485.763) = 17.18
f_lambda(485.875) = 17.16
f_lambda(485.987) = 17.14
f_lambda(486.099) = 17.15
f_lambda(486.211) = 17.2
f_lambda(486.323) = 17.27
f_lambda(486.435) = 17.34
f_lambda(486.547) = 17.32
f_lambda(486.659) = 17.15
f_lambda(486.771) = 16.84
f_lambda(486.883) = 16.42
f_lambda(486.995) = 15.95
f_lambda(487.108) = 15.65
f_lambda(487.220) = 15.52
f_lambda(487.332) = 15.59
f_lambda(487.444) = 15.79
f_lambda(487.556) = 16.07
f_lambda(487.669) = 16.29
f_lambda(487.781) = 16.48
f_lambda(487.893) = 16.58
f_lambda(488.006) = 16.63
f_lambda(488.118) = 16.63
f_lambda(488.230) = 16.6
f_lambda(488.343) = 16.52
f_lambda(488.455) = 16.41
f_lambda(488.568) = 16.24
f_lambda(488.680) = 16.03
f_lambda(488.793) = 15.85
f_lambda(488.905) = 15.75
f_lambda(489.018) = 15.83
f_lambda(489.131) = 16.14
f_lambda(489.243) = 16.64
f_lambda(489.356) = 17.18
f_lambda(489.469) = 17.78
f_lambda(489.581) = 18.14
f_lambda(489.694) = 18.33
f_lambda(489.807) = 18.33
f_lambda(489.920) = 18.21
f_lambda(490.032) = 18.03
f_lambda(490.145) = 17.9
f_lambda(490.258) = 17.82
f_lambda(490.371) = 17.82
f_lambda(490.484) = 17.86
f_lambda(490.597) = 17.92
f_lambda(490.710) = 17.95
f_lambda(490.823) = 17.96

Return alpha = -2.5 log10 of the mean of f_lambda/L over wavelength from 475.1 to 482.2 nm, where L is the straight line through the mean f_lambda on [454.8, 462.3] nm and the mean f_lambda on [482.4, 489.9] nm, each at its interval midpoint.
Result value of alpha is 0.10 mag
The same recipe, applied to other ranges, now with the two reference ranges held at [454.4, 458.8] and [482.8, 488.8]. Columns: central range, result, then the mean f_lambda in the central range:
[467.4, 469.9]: -0.08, 17.7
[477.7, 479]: 0.24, 13.2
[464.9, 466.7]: -0.10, 18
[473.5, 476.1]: -0.02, 16.7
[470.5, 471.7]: -0.05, 17.2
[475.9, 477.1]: 0.14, 14.5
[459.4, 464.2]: -0.08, 17.6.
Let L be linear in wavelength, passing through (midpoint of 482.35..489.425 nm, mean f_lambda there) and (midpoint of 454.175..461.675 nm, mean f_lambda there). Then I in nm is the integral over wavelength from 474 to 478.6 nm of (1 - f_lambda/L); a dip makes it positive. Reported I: 0.400 nm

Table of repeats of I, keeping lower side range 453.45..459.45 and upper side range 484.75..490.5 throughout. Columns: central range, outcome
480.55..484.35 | 0.14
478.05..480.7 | 0.25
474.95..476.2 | 0.06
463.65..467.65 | -0.36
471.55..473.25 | -0.12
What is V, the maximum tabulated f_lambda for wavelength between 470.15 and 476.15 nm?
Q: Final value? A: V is 18.27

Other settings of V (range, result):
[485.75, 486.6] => 17.34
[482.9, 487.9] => 17.91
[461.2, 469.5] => 19.12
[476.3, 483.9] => 17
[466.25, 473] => 18.9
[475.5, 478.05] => 15.63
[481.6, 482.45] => 16.98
